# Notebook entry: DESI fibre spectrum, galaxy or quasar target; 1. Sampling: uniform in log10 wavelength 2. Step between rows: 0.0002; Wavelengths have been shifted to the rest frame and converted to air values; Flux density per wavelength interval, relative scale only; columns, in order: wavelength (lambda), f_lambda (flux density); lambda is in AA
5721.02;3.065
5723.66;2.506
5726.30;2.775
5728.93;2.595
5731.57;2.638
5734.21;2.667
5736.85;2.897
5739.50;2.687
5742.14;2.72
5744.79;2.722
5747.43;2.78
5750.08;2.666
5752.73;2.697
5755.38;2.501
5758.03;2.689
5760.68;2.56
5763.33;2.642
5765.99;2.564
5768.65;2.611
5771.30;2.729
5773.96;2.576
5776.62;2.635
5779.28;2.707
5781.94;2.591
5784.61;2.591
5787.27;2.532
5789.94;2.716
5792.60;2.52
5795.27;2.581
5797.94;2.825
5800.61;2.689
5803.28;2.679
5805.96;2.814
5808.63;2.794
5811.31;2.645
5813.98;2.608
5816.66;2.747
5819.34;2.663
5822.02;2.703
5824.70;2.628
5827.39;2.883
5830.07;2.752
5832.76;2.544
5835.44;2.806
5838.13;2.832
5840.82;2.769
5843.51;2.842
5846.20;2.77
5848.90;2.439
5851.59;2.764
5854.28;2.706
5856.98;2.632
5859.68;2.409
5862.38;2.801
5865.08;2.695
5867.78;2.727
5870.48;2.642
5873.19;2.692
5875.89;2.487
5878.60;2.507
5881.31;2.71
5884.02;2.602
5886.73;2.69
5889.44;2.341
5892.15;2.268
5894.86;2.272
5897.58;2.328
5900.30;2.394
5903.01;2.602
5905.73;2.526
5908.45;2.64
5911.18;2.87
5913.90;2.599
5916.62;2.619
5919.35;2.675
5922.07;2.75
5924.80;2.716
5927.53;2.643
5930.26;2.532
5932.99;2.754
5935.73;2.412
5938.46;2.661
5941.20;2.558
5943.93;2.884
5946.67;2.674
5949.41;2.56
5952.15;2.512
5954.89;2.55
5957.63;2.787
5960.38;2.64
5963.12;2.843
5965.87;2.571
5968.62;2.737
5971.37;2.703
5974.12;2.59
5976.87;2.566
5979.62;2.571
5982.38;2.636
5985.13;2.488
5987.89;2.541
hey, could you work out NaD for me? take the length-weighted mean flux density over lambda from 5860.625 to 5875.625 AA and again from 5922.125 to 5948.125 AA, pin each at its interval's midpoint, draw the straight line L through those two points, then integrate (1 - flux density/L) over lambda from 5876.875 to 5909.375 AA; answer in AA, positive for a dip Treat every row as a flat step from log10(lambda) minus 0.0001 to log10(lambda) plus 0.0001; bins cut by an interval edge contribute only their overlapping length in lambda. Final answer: 2.3 AA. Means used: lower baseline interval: 2.69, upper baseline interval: 2.65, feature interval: 2.49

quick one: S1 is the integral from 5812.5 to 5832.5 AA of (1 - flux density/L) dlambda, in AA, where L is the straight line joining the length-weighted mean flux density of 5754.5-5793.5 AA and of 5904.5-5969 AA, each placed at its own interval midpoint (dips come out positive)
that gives -0.6 AA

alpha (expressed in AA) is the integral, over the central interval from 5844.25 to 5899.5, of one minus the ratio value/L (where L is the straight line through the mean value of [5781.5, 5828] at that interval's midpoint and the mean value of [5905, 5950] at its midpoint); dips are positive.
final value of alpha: 1.9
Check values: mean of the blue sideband 2.68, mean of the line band 2.57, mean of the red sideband 2.65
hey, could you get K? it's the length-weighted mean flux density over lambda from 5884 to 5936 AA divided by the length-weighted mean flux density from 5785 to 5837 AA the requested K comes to 0.95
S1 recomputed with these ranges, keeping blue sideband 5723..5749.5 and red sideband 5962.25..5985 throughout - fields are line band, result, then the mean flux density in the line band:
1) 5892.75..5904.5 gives 1.2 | 2.39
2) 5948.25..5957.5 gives 0.2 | 2.57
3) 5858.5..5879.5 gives 0.3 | 2.62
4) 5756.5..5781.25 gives 0.6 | 2.63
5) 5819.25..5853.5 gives -0.6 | 2.72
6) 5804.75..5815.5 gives -0.1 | 2.72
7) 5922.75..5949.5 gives 0.0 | 2.65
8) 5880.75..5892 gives 0.5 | 2.54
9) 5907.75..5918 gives -0.1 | 2.68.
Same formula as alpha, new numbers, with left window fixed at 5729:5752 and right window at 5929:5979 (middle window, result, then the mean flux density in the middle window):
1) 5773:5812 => 0.5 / 2.66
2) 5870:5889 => 0.4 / 2.6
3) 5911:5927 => -0.2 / 2.69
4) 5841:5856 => -0.2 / 2.71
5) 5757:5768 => 0.4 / 2.61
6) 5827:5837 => -0.2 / 2.74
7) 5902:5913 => 0.0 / 2.66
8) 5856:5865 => 0.2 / 2.62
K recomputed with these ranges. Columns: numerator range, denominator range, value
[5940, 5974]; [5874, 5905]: 1.08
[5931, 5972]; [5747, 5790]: 1.01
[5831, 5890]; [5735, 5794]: 1.00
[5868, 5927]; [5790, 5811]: 0.95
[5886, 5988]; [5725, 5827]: 0.97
